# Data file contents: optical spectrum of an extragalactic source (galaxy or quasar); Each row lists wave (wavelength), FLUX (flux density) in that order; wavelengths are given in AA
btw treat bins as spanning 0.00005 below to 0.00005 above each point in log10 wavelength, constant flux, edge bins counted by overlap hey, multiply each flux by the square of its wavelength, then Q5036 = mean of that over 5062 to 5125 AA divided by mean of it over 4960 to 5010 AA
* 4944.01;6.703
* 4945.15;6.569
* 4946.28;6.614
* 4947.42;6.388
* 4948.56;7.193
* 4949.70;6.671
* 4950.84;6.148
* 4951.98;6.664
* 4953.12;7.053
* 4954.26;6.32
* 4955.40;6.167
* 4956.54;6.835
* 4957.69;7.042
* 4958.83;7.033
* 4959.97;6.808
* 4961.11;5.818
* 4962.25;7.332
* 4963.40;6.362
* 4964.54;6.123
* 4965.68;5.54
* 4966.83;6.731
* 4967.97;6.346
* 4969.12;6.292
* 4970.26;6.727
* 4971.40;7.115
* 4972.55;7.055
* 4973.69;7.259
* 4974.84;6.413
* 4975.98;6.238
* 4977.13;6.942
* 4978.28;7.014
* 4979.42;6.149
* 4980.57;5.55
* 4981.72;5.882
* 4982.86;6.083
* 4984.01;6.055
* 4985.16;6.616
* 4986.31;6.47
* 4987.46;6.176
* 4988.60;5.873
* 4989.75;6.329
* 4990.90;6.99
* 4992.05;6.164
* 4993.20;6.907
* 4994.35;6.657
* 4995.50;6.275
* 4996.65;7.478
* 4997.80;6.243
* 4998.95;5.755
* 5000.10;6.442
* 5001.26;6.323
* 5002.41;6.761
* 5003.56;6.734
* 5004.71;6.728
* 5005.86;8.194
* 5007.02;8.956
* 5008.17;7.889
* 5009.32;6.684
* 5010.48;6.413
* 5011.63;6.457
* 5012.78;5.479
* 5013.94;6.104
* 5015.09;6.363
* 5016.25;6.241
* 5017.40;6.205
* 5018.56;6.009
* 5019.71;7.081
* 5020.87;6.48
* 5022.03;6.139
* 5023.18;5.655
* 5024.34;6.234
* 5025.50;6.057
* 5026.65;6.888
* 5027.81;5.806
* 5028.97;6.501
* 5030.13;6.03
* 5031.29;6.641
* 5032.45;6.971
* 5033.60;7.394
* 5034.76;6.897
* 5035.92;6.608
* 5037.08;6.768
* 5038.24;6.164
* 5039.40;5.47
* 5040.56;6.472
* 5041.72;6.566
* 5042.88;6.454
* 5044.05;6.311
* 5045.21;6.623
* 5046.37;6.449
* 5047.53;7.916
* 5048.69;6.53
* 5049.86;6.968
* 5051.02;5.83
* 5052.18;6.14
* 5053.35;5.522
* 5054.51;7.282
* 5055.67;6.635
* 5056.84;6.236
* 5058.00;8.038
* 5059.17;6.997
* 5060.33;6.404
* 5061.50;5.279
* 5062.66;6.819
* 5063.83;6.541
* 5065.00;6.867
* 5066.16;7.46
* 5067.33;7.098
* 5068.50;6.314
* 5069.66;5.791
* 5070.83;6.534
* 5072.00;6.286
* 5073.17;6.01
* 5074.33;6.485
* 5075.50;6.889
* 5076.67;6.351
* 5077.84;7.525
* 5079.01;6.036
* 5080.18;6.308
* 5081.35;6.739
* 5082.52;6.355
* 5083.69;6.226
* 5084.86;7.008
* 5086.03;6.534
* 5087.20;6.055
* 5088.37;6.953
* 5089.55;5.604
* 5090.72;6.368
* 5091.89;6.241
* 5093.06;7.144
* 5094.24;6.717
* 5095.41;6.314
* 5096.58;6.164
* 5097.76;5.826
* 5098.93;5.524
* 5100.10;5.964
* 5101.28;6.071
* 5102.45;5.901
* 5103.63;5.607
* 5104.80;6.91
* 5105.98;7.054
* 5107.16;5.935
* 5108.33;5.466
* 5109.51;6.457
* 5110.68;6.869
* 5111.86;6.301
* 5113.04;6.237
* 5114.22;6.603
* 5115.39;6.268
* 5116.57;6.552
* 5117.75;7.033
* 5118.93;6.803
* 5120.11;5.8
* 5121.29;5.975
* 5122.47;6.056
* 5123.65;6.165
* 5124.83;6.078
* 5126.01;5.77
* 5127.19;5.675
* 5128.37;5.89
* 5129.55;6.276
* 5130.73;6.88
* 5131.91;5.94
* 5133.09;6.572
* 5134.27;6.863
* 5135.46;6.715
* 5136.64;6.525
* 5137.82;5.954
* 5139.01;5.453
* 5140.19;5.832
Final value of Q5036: 1.01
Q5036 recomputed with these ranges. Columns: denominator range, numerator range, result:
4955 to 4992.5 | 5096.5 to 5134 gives 1.02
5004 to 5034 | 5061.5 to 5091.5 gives 1.01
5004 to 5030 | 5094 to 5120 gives 0.99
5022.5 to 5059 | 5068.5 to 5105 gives 0.99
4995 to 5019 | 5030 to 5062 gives 1.00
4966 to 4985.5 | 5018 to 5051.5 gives 1.02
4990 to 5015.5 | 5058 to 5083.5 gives 1.00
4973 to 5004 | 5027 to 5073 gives 1.04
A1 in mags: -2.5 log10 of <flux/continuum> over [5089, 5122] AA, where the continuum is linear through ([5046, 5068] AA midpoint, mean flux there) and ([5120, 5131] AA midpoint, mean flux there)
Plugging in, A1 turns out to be -0.01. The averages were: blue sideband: 6.68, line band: 6.28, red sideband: 6.04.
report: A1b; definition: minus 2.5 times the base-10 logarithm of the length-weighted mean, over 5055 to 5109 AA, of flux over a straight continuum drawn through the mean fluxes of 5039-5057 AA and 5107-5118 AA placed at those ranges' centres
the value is 0.00 mag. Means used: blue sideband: 6.48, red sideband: 6.37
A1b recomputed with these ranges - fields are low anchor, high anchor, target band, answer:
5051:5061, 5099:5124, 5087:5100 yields 0.020 mag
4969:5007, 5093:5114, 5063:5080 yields -0.043 mag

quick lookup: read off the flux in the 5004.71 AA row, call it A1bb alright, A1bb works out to 6.728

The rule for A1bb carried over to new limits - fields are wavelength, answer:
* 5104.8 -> 6.91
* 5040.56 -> 6.472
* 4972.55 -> 7.055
